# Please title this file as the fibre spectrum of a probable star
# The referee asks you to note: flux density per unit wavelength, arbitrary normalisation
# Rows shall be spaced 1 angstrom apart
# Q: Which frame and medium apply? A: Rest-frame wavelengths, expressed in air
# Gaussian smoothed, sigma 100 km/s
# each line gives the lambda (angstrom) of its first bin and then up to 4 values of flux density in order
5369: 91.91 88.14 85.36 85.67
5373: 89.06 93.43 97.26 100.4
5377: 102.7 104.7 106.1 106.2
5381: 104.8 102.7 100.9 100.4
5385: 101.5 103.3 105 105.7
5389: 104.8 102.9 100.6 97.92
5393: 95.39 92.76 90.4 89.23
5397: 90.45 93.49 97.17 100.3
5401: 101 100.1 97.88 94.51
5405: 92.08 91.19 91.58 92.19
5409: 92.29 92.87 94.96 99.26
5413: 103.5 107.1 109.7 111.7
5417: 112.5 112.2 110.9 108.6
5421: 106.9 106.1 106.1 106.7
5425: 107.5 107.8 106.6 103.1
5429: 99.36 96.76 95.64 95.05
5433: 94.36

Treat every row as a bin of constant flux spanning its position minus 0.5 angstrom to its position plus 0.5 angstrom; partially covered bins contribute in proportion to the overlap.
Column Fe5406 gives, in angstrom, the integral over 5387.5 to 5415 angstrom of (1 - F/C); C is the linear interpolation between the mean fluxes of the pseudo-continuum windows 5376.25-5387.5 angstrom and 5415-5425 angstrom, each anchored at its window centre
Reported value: 2.40 angstrom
